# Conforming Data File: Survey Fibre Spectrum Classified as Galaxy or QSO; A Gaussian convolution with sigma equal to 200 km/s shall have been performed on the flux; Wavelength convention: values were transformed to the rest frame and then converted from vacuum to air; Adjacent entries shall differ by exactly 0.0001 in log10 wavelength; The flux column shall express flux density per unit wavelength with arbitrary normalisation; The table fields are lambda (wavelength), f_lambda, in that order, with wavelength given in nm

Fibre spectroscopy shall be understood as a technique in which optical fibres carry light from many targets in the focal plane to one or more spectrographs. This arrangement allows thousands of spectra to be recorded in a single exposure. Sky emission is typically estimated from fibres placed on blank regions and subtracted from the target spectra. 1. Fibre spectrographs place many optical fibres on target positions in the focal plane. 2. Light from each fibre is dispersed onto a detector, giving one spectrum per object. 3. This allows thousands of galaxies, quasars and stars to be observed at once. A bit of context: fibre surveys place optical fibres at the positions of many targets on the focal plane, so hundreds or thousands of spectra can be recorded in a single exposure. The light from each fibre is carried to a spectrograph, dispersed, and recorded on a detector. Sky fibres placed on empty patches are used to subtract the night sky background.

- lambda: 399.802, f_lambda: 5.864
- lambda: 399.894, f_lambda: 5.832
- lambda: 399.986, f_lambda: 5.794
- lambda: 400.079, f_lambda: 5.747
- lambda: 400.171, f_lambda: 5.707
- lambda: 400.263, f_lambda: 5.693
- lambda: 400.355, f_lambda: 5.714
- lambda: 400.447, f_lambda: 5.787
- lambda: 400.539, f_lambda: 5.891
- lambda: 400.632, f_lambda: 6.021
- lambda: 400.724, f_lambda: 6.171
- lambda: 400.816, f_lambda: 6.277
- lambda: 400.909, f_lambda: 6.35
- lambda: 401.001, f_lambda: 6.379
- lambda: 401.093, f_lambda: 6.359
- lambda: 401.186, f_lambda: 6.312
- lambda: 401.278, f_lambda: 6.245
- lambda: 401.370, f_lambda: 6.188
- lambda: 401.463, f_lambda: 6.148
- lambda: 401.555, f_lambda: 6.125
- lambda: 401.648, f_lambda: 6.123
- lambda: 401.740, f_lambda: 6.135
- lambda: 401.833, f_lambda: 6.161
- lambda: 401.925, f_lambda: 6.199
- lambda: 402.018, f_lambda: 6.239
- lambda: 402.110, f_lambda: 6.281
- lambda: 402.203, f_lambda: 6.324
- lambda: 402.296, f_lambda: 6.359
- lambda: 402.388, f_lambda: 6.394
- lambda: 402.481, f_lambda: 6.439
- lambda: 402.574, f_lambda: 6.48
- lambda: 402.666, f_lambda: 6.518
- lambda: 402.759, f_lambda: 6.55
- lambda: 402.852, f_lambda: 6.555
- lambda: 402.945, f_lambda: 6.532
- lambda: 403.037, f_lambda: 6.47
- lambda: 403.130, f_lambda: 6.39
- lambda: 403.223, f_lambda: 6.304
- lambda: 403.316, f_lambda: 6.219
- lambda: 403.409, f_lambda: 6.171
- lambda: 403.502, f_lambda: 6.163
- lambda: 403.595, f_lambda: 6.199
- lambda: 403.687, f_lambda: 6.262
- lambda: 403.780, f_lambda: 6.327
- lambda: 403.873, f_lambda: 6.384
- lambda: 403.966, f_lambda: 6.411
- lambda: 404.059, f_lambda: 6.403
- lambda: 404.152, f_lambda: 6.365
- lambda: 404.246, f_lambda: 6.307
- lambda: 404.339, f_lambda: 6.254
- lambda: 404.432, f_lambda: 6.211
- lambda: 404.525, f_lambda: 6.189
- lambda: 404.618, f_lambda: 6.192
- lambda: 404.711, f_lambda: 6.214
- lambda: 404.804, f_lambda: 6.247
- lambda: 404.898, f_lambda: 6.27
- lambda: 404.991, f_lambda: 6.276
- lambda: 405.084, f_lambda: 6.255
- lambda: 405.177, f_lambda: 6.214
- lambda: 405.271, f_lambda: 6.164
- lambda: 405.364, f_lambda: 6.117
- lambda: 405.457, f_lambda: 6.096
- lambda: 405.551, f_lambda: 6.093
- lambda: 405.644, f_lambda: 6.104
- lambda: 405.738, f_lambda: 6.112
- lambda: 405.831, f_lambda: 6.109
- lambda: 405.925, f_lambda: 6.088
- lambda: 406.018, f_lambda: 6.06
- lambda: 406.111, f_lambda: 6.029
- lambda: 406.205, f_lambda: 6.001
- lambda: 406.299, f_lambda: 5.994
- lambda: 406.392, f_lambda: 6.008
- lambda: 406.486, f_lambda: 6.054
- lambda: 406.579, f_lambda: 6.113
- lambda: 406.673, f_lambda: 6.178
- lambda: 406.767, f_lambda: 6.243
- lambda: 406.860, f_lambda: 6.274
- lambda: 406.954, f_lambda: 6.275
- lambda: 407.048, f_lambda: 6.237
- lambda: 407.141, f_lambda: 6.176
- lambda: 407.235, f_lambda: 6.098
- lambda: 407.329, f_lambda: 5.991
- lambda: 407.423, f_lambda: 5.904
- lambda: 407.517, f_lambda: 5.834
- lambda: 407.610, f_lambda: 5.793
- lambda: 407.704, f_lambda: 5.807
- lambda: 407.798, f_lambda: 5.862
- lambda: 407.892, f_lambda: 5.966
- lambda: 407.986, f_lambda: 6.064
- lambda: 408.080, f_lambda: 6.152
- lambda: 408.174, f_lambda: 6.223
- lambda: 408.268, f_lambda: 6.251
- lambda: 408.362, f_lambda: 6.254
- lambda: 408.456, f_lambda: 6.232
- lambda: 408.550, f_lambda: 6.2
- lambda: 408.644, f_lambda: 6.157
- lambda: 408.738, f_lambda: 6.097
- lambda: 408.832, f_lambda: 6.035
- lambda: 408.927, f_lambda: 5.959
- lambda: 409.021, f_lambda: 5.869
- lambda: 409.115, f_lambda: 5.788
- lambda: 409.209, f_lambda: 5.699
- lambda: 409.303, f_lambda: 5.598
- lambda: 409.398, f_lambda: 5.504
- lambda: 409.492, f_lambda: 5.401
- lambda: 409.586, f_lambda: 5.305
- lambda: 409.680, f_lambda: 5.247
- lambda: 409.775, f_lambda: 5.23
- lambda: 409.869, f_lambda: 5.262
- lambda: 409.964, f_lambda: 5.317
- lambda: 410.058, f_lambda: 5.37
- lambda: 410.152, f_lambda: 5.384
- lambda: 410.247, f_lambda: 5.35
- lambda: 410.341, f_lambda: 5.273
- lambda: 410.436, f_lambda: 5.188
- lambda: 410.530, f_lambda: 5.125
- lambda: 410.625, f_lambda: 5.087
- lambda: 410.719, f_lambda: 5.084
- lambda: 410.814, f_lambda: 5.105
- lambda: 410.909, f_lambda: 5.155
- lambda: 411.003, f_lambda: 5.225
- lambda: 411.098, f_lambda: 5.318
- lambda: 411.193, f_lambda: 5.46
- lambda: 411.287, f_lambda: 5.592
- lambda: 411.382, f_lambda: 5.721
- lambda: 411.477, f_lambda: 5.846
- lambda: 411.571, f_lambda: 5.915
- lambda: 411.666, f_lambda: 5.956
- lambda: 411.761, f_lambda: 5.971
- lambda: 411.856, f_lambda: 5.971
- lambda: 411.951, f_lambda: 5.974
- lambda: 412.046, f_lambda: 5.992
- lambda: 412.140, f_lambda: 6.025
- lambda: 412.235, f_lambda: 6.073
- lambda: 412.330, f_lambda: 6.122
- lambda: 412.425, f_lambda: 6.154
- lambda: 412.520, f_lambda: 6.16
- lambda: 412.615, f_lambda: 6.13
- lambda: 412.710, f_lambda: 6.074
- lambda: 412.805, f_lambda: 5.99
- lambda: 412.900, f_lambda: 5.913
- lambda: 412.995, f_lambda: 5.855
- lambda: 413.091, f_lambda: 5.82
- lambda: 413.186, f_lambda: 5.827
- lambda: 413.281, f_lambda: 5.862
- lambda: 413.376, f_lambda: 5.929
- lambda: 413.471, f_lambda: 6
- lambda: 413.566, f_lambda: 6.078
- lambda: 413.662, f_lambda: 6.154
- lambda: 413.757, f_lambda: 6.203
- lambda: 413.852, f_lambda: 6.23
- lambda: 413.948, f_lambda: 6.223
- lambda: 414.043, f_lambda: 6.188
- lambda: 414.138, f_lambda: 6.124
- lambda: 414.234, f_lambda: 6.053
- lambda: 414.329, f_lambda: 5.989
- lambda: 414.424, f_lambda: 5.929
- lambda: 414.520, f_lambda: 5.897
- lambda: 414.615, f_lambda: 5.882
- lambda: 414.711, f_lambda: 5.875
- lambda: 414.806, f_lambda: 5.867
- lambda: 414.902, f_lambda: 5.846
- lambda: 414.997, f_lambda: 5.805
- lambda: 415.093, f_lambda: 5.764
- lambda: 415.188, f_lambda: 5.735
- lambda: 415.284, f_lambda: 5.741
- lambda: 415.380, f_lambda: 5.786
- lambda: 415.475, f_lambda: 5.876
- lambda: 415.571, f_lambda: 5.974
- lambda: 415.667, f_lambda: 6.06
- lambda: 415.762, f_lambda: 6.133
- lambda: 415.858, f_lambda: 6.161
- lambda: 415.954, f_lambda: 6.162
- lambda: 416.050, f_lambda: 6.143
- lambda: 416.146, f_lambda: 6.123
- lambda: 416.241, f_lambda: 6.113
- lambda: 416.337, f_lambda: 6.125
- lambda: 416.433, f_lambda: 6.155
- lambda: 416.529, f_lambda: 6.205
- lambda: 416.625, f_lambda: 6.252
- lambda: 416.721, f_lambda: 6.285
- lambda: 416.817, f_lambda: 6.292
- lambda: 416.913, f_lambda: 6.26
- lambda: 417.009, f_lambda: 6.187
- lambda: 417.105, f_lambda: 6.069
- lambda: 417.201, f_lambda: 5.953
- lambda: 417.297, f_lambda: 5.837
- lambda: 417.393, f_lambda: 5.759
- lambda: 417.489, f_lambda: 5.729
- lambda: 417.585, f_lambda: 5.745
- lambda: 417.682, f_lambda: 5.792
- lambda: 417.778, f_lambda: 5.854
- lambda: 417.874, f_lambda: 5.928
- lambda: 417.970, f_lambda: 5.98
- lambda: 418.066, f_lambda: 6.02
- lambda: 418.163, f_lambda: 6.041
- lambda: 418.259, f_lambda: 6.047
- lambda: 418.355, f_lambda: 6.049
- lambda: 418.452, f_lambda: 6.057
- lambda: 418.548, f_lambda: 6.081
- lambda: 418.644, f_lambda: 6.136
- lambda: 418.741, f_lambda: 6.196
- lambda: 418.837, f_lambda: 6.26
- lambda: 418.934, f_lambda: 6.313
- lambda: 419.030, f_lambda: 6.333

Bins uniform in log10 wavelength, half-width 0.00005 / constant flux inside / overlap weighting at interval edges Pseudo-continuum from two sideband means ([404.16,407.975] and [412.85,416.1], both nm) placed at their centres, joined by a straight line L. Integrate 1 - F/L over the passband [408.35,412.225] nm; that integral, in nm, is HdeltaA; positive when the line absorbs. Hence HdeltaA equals 0.27 nm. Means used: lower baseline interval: 6.11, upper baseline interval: 5.97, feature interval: 5.61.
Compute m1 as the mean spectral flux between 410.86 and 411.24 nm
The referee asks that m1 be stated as 5.29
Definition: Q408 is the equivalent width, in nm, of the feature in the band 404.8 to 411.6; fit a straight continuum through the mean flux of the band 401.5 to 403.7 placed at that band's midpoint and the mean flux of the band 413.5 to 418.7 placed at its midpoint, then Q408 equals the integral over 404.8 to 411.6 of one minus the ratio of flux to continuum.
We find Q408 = 0.40 nm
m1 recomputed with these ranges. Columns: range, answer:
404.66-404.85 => 6.24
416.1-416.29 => 6.14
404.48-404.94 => 6.22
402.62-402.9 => 6.53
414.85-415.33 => 5.78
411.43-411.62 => 5.9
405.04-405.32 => 6.21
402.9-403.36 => 6.39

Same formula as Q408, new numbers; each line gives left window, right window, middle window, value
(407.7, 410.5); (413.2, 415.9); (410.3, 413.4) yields 0.07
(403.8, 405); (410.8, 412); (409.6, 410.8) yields 0.11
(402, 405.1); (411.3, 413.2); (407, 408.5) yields 0.03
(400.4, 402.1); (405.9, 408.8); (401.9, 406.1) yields -0.10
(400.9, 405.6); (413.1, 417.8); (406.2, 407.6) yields 0.03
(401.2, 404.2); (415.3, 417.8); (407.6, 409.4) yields 0.06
